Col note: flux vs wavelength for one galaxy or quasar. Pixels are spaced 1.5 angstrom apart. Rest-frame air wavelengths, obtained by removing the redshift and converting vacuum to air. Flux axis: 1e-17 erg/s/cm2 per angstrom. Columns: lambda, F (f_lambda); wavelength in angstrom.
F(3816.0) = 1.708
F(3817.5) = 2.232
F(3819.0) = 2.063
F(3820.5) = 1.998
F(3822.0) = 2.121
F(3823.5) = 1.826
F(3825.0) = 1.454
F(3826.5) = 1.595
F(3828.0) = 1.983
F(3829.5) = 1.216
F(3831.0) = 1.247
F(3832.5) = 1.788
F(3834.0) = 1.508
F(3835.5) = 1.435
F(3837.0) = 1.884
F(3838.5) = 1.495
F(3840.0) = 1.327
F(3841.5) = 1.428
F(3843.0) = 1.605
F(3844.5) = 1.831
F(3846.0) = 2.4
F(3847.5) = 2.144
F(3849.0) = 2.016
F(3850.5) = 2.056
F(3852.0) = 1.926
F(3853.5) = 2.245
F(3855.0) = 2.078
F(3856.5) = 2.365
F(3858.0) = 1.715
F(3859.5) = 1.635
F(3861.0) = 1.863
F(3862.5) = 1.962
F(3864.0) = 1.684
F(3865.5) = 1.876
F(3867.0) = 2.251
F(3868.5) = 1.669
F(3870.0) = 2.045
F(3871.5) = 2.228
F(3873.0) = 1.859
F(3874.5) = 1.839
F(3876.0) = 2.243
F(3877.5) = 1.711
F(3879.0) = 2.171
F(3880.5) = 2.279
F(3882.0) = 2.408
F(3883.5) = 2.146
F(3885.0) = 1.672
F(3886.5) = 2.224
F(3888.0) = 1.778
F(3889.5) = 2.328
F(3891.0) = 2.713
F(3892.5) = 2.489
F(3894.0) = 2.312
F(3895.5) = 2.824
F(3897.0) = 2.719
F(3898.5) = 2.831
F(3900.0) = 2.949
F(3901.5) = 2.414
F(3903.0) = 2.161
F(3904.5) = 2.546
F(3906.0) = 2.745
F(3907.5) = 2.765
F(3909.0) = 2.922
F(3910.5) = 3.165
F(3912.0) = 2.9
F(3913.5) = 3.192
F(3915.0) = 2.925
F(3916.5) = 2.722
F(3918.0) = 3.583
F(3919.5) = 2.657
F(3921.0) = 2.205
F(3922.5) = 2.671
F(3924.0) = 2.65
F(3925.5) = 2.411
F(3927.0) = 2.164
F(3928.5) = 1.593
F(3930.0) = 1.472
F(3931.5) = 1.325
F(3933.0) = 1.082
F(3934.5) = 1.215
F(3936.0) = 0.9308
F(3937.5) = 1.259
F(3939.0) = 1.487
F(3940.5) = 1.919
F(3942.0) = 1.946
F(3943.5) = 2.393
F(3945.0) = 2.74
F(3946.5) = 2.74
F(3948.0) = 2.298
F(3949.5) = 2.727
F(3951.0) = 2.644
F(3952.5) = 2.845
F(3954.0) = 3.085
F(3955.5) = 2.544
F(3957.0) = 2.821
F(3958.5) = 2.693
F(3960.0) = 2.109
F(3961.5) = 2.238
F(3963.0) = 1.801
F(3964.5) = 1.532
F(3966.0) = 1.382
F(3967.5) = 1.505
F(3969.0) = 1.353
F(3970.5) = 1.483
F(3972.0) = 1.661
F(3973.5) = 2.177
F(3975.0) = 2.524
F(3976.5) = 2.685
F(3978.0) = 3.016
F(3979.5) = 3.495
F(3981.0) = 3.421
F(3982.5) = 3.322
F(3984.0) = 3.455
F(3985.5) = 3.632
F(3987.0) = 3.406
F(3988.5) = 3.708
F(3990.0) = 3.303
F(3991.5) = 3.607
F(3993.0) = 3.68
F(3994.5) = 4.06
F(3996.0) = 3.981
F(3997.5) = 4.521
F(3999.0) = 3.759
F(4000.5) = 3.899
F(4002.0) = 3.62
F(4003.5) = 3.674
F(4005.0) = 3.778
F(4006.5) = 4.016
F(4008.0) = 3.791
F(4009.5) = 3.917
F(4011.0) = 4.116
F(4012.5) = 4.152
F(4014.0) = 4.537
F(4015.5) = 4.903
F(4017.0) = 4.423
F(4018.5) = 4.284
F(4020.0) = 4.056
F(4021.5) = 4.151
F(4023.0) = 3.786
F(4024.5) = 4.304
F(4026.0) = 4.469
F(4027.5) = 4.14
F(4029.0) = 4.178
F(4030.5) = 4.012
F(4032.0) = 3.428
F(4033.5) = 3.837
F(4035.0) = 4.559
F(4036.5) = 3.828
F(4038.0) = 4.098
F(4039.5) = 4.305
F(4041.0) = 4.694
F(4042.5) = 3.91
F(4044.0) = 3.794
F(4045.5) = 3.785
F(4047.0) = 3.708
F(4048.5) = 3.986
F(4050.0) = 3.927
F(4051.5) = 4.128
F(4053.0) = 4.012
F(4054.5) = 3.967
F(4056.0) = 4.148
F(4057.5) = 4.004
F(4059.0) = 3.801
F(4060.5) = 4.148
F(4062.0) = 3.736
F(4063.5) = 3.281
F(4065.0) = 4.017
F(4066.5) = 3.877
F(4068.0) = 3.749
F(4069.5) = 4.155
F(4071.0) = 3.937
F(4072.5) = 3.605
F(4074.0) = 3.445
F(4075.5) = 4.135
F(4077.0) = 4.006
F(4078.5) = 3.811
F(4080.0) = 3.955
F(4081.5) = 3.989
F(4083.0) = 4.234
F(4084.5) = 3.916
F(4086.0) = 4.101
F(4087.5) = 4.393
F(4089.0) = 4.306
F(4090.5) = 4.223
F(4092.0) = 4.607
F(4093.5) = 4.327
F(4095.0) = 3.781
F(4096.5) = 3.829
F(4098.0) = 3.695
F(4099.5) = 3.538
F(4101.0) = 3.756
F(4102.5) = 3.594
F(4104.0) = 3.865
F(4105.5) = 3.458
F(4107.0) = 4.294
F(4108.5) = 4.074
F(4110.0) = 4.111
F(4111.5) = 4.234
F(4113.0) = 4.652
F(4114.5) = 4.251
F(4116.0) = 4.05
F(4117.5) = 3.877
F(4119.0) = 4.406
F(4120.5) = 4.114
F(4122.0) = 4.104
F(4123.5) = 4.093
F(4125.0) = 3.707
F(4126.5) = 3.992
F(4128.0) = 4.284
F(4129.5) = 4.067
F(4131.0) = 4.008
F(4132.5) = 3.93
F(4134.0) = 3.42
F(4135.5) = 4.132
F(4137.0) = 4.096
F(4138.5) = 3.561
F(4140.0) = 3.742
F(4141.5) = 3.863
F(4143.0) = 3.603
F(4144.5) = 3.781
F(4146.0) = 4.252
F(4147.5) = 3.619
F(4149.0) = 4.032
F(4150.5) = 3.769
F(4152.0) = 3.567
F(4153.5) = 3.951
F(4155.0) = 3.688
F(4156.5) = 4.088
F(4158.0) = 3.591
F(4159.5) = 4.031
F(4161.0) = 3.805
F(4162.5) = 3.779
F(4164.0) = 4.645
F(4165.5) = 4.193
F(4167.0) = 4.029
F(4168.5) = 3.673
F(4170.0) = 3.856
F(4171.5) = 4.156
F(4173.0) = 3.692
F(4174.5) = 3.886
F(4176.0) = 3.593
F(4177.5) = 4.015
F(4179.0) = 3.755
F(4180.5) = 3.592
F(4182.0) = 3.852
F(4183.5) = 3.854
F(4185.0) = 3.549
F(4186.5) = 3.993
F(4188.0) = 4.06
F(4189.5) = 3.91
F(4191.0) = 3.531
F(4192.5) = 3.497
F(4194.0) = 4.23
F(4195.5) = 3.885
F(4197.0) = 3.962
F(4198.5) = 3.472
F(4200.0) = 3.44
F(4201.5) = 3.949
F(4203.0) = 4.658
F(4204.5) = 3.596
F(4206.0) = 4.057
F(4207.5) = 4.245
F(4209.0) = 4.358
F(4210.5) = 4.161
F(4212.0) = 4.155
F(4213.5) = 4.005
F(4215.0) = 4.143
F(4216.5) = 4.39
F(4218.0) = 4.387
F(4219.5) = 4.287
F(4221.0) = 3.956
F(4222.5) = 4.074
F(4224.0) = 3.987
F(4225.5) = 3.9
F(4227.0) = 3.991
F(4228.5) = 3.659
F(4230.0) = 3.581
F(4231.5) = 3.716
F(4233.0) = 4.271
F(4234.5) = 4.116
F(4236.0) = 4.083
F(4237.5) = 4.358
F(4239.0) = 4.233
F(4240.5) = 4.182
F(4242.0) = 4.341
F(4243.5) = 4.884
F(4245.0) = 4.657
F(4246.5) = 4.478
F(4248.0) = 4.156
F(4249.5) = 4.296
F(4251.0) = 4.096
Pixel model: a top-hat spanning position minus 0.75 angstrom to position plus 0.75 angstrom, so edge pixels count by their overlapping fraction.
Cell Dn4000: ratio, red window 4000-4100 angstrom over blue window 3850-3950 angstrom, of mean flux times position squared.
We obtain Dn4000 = 1.9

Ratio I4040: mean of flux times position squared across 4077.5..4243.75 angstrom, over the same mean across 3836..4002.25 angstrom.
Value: 1.9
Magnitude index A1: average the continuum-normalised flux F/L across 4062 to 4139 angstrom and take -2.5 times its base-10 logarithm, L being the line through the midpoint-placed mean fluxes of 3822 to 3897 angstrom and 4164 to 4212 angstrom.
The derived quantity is -0.18 mag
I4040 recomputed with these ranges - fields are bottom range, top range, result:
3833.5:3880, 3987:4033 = 2.28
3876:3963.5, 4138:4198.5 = 1.85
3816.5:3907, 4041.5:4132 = 2.20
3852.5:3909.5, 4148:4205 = 2.01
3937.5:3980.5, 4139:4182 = 1.88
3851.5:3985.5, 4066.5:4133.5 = 1.92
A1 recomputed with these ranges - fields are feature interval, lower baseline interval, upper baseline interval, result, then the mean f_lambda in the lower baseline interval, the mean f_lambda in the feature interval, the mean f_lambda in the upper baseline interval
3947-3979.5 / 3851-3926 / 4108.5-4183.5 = 0.23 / 2.35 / 2.28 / 3.94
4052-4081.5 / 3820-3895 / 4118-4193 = -0.18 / 1.92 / 3.89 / 3.89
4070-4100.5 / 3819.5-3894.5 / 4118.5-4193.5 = -0.17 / 1.92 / 3.99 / 3.89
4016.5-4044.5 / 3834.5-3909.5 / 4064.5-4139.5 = -0.21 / 2.12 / 4.12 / 3.99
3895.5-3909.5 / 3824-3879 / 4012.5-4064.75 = -0.10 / 1.83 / 2.68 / 4.07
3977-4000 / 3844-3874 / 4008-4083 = -0.06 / 1.99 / 3.62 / 4.02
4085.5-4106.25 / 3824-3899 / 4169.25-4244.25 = -0.19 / 1.97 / 3.96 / 3.99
